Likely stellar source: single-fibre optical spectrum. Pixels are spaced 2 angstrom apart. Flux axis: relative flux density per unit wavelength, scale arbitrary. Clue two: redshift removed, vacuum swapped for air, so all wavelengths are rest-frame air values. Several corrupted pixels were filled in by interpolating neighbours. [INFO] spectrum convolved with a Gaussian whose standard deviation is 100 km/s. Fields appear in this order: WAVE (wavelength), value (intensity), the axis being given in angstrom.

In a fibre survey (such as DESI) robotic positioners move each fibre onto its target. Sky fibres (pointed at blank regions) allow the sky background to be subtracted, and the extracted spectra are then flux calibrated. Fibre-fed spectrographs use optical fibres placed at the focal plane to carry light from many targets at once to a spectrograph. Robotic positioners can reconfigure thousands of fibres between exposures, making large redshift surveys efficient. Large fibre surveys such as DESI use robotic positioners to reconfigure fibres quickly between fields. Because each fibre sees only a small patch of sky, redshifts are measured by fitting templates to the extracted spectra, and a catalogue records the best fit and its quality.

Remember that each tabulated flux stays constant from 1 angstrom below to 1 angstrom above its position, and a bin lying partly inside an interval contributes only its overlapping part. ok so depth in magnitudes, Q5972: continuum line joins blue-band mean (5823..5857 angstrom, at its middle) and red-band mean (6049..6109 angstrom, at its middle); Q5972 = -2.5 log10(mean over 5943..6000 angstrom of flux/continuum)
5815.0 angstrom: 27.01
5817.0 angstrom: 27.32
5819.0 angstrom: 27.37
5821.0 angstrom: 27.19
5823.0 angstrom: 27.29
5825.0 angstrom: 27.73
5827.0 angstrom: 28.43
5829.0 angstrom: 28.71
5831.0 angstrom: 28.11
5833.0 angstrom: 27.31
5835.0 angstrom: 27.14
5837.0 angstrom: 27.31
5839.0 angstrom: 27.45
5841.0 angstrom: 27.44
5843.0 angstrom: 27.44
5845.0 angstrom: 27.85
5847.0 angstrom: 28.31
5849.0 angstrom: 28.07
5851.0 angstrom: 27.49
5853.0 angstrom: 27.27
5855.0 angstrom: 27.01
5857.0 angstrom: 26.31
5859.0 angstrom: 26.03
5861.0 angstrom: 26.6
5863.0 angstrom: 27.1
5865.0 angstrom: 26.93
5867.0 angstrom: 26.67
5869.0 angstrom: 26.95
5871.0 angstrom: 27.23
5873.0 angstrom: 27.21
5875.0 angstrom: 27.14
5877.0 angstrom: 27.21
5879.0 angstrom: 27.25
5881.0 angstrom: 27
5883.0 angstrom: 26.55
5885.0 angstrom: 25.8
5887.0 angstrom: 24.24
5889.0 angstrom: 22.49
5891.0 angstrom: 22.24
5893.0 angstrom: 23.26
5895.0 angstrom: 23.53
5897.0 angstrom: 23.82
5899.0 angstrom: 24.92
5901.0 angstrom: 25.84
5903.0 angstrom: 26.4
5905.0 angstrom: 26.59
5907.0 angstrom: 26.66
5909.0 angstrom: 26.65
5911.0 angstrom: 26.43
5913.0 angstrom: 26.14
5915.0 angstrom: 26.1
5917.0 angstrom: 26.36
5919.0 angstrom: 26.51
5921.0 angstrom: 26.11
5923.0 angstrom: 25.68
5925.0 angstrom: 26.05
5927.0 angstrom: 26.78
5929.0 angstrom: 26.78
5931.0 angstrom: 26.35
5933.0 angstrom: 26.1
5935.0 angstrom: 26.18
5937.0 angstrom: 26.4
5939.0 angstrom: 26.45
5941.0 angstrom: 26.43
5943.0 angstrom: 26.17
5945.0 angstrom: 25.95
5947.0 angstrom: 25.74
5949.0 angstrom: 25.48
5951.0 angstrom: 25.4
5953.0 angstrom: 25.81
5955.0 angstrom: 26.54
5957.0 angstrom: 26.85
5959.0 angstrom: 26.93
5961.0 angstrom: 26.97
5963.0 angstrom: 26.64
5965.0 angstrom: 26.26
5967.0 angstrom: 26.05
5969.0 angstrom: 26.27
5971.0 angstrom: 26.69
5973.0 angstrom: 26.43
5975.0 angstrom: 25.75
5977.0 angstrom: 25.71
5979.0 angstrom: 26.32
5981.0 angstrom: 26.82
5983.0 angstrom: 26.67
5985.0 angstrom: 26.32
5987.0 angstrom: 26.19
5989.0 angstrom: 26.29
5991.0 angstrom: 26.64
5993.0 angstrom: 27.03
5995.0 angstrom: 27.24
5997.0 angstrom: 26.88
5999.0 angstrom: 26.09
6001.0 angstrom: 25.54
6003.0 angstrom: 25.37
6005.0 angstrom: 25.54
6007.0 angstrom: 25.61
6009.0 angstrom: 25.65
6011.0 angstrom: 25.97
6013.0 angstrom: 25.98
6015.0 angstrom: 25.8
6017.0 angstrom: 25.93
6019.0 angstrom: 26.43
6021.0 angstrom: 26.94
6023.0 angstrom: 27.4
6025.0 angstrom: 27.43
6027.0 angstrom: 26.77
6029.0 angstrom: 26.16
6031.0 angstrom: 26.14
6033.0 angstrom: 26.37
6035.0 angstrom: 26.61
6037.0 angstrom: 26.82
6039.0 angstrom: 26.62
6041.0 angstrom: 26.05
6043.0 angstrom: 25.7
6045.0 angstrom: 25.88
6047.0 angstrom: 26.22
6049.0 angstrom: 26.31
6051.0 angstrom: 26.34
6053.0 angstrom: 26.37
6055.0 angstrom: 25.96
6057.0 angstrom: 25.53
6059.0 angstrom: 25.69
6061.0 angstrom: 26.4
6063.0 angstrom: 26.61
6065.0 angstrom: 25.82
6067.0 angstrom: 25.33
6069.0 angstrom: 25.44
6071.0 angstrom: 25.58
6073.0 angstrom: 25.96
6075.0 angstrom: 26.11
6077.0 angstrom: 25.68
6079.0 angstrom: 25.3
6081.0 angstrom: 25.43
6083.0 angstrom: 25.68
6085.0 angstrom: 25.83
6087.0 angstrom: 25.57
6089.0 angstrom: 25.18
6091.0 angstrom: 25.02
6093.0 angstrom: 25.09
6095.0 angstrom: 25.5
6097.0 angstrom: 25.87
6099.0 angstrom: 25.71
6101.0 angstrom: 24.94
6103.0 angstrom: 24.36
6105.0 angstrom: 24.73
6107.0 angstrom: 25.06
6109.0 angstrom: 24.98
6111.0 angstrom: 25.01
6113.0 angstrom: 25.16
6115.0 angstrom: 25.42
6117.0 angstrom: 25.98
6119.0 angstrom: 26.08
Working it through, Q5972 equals 0.01 mag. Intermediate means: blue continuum 27.6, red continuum 25.6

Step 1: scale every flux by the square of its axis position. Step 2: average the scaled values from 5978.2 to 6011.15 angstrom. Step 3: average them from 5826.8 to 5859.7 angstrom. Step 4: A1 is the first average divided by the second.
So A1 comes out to 1.0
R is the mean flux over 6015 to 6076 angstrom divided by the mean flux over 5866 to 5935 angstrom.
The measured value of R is 1.0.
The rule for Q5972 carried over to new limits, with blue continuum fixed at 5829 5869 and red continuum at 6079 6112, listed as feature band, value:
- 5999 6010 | 0.017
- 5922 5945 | 0.012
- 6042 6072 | -0.016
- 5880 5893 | 0.100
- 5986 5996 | -0.023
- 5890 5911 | 0.075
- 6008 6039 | -0.025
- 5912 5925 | 0.023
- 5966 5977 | 0.003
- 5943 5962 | 0.010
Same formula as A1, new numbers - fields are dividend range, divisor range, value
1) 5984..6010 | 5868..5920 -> 1.05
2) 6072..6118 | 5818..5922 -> 1.03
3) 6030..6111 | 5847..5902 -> 1.06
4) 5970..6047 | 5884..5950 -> 1.06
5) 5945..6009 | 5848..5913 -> 1.04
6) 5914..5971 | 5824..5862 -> 0.99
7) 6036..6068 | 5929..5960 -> 1.03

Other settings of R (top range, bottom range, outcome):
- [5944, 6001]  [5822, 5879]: 0.96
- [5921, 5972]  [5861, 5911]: 1.02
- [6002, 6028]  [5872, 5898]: 1.04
